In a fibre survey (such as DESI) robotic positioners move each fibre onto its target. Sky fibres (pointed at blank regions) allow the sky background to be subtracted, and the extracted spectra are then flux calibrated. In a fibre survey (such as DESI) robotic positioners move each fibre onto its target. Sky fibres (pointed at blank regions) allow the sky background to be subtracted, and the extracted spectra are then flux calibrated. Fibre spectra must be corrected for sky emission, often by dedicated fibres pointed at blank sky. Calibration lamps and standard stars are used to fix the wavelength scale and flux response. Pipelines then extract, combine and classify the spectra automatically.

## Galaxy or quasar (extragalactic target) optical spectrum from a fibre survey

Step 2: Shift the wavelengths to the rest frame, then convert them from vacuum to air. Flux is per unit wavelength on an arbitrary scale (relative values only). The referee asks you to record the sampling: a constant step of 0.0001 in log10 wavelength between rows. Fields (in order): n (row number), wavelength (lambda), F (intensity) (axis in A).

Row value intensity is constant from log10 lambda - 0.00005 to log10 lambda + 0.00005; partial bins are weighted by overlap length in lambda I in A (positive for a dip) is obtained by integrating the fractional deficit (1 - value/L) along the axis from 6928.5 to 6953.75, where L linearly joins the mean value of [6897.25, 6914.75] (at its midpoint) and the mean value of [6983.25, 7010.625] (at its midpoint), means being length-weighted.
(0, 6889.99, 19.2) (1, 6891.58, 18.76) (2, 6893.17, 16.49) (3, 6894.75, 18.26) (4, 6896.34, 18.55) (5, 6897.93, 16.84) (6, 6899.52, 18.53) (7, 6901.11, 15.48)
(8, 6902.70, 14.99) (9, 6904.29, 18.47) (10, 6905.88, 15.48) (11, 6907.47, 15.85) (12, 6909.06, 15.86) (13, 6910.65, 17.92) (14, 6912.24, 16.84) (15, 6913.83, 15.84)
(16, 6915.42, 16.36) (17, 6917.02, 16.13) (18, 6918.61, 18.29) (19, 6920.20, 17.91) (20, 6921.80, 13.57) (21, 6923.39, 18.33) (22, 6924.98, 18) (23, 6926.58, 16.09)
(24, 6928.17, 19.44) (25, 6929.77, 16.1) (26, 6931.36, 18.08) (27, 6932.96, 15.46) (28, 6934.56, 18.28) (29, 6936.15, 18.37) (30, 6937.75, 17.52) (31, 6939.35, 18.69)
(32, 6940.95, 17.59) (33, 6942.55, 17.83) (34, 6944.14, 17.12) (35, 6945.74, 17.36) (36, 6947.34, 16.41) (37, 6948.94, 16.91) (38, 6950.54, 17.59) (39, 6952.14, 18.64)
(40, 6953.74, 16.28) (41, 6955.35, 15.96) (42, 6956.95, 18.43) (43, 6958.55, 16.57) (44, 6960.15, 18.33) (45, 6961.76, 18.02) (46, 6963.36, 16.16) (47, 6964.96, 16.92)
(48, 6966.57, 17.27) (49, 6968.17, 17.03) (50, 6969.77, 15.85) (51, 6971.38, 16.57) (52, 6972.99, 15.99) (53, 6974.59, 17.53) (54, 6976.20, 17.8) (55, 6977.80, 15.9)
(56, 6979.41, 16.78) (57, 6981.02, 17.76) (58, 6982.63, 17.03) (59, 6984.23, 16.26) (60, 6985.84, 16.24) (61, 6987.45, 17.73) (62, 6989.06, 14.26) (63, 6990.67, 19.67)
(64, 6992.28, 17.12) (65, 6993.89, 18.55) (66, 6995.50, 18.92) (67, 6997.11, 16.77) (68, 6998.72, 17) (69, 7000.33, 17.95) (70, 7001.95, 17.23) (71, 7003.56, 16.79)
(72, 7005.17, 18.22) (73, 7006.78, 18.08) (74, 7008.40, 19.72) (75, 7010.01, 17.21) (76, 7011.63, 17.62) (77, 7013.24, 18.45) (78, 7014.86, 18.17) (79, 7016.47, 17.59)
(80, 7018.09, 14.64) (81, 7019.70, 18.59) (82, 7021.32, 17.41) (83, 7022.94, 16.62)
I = -0.80 A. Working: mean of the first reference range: 16.6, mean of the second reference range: 17.5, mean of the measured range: 17.5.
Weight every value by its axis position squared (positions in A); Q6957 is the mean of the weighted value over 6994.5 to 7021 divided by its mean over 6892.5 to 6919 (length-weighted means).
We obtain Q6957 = 1.08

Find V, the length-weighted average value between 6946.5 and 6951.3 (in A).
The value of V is 17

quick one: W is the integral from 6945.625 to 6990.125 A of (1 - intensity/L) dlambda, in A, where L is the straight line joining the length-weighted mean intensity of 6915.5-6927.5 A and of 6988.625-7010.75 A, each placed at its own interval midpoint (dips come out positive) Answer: 1.2 A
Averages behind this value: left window 16.9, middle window 16.9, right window 17.7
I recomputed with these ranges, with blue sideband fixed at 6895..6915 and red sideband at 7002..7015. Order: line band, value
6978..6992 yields 0.6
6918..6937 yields -0.3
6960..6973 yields 0.4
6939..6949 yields -0.1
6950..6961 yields 0.0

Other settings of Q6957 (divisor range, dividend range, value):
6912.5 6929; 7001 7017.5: 1.08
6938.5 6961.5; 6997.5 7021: 1.03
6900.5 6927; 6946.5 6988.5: 1.04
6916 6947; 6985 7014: 1.04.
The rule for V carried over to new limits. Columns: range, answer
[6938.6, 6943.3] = 18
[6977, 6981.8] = 16.8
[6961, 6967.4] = 17.1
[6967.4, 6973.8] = 16.4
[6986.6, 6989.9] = 16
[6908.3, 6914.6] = 16.6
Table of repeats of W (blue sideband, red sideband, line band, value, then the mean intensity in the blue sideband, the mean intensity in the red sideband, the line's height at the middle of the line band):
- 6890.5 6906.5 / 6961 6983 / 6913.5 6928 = 0.2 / 17.2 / 16.9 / 17.1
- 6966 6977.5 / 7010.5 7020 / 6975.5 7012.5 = -0.6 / 16.8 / 17.4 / 17.1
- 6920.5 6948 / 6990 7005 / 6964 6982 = 0.8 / 17.3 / 17.8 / 17.6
